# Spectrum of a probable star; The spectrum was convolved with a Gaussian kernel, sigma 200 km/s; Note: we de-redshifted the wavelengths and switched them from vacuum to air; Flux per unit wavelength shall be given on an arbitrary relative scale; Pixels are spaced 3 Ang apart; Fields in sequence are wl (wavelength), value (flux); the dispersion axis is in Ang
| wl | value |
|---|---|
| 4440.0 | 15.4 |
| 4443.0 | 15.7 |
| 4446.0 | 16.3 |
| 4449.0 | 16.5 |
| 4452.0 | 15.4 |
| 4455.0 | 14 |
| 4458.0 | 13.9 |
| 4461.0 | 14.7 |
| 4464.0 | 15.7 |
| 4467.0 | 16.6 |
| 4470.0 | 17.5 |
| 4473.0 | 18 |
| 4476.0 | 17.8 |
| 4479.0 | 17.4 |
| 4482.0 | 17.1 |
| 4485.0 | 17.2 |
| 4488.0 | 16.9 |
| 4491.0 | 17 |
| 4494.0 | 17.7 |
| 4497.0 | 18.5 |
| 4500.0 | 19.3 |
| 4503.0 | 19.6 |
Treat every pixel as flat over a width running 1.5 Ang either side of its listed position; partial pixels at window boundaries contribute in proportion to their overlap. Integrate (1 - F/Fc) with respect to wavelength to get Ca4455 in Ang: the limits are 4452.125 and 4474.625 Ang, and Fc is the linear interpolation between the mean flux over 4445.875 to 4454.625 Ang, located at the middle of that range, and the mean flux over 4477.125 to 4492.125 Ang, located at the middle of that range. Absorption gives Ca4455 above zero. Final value 0.8 Ang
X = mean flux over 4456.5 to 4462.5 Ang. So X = 14.3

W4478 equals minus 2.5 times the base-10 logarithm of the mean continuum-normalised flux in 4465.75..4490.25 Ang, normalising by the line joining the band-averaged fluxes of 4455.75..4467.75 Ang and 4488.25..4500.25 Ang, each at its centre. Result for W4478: -0.06 mag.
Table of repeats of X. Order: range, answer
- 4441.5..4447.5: 16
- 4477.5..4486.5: 17.2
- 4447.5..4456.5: 15.3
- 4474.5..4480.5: 17.6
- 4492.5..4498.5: 18.1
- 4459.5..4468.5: 15.7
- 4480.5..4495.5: 17.2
